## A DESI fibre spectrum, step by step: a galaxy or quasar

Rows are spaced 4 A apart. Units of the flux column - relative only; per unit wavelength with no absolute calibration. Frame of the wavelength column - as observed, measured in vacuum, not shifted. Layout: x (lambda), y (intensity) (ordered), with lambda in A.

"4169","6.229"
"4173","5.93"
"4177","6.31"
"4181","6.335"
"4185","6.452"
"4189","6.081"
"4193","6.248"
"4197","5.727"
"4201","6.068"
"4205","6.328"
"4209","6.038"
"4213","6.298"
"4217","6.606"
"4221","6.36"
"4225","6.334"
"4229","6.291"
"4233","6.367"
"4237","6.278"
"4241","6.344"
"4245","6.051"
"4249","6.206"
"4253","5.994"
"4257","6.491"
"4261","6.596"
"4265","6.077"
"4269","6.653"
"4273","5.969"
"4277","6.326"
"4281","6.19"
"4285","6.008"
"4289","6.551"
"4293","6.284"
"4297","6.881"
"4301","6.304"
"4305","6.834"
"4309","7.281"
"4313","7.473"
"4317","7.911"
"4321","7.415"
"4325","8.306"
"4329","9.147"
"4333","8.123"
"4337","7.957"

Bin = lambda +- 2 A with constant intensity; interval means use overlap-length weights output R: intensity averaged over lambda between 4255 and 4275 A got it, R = 6.36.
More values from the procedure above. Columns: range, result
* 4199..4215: 6.18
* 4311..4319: 7.69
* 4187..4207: 6.09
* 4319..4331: 8.29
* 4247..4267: 6.27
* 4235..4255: 6.17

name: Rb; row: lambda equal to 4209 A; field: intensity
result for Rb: 6.038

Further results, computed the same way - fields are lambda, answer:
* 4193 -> 6.248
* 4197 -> 5.727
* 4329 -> 9.147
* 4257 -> 6.491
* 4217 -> 6.606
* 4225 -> 6.334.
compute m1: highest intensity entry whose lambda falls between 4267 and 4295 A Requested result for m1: 6.653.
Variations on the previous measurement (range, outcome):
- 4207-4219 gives 6.606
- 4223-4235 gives 6.367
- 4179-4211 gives 6.452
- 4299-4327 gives 8.306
